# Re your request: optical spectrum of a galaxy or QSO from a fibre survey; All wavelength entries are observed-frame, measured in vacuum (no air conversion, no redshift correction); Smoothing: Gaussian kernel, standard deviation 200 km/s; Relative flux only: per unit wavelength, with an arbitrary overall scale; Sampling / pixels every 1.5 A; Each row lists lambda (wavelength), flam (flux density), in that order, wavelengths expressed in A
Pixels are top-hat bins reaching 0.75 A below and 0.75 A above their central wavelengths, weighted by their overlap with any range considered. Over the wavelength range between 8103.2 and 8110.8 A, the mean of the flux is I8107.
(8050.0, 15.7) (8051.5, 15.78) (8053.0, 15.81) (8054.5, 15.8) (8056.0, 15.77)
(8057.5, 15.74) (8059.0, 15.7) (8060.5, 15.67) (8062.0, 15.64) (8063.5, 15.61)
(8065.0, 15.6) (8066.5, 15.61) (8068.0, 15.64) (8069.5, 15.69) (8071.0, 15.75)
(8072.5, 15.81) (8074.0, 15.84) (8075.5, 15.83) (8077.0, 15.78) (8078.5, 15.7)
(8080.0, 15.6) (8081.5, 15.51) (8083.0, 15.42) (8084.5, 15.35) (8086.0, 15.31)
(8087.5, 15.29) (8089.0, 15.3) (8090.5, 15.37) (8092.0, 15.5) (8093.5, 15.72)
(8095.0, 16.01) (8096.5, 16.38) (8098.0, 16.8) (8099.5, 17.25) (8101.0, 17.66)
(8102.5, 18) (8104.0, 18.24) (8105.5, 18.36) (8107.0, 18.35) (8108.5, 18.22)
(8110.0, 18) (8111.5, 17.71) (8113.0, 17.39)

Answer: 18.2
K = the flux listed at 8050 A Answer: 15.7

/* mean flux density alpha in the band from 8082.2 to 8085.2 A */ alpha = 15.4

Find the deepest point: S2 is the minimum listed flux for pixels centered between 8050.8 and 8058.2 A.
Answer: 15.74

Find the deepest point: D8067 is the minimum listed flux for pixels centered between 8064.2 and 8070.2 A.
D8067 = 15.6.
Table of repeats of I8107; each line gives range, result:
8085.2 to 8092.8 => 15.4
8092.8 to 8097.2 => 16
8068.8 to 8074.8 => 15.8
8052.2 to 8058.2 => 15.8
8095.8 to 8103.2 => 17.2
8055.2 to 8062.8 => 15.7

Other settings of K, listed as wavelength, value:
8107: 18.35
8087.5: 15.29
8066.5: 15.61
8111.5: 17.71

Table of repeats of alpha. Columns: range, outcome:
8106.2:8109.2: 18.3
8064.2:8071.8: 15.7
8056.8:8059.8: 15.7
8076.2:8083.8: 15.6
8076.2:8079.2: 15.7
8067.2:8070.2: 15.7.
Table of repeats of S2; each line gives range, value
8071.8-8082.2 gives 15.51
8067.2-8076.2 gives 15.64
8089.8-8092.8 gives 15.37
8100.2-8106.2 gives 17.66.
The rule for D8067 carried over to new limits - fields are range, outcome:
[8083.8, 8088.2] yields 15.29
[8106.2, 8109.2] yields 18.22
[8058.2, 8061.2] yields 15.67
